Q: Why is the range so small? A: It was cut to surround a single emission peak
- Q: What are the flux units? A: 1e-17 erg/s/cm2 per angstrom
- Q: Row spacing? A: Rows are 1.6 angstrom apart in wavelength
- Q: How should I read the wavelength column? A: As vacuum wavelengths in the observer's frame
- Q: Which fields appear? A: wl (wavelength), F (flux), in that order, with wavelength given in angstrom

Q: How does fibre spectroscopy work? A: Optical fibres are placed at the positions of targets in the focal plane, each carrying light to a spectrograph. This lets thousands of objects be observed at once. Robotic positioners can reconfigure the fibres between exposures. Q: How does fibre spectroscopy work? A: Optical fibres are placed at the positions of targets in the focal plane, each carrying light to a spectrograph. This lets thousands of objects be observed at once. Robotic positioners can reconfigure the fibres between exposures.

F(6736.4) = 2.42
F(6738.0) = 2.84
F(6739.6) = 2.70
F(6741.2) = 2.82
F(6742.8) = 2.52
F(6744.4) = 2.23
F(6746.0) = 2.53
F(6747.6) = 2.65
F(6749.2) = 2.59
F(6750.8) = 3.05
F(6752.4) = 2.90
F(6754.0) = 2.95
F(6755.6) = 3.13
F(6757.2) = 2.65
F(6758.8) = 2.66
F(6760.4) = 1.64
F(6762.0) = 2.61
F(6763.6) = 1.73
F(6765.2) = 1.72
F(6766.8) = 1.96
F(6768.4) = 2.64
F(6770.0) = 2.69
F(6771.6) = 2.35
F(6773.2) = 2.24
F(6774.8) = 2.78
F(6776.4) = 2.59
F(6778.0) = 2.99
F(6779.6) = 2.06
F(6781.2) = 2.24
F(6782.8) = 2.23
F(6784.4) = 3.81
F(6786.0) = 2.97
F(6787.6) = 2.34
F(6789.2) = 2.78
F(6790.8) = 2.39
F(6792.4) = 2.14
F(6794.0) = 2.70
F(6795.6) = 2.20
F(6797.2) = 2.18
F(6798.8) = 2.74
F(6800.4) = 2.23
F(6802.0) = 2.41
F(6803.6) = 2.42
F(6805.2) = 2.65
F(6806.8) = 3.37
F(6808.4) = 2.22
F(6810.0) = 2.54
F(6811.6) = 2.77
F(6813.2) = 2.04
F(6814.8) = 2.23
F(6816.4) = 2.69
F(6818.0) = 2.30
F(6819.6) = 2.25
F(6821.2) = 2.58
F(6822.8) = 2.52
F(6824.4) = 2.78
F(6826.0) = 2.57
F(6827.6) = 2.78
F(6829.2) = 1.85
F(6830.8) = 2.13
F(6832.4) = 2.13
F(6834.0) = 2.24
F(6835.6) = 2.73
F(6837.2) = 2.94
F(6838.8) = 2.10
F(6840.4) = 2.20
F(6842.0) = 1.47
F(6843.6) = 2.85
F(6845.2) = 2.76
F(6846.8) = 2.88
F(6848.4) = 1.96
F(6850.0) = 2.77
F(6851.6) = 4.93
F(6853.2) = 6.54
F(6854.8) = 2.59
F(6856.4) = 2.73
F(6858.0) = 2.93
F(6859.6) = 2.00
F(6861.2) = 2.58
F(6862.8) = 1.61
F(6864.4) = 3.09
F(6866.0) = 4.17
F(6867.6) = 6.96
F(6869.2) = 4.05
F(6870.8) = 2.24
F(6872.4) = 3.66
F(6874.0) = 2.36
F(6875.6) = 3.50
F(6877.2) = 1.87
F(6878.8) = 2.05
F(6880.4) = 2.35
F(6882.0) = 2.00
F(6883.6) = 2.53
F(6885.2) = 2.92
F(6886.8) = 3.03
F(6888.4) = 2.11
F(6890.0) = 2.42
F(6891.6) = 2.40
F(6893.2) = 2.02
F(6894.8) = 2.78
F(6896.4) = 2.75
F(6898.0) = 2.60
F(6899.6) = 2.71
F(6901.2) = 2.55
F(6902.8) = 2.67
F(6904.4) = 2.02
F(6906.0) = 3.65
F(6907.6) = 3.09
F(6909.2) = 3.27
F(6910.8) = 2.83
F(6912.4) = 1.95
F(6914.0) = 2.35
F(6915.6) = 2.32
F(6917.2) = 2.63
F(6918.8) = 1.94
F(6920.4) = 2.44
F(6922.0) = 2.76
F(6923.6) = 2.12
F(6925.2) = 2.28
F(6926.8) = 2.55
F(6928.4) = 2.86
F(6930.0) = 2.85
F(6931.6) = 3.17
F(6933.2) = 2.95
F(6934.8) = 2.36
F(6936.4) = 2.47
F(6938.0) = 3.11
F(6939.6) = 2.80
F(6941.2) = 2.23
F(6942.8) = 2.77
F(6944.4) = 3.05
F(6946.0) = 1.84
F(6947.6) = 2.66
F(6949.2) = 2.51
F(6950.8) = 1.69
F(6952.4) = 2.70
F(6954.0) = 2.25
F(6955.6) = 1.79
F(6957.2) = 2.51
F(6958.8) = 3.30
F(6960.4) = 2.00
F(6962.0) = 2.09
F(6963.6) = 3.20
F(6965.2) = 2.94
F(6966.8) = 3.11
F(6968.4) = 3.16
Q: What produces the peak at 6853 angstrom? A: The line [S II] 6716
